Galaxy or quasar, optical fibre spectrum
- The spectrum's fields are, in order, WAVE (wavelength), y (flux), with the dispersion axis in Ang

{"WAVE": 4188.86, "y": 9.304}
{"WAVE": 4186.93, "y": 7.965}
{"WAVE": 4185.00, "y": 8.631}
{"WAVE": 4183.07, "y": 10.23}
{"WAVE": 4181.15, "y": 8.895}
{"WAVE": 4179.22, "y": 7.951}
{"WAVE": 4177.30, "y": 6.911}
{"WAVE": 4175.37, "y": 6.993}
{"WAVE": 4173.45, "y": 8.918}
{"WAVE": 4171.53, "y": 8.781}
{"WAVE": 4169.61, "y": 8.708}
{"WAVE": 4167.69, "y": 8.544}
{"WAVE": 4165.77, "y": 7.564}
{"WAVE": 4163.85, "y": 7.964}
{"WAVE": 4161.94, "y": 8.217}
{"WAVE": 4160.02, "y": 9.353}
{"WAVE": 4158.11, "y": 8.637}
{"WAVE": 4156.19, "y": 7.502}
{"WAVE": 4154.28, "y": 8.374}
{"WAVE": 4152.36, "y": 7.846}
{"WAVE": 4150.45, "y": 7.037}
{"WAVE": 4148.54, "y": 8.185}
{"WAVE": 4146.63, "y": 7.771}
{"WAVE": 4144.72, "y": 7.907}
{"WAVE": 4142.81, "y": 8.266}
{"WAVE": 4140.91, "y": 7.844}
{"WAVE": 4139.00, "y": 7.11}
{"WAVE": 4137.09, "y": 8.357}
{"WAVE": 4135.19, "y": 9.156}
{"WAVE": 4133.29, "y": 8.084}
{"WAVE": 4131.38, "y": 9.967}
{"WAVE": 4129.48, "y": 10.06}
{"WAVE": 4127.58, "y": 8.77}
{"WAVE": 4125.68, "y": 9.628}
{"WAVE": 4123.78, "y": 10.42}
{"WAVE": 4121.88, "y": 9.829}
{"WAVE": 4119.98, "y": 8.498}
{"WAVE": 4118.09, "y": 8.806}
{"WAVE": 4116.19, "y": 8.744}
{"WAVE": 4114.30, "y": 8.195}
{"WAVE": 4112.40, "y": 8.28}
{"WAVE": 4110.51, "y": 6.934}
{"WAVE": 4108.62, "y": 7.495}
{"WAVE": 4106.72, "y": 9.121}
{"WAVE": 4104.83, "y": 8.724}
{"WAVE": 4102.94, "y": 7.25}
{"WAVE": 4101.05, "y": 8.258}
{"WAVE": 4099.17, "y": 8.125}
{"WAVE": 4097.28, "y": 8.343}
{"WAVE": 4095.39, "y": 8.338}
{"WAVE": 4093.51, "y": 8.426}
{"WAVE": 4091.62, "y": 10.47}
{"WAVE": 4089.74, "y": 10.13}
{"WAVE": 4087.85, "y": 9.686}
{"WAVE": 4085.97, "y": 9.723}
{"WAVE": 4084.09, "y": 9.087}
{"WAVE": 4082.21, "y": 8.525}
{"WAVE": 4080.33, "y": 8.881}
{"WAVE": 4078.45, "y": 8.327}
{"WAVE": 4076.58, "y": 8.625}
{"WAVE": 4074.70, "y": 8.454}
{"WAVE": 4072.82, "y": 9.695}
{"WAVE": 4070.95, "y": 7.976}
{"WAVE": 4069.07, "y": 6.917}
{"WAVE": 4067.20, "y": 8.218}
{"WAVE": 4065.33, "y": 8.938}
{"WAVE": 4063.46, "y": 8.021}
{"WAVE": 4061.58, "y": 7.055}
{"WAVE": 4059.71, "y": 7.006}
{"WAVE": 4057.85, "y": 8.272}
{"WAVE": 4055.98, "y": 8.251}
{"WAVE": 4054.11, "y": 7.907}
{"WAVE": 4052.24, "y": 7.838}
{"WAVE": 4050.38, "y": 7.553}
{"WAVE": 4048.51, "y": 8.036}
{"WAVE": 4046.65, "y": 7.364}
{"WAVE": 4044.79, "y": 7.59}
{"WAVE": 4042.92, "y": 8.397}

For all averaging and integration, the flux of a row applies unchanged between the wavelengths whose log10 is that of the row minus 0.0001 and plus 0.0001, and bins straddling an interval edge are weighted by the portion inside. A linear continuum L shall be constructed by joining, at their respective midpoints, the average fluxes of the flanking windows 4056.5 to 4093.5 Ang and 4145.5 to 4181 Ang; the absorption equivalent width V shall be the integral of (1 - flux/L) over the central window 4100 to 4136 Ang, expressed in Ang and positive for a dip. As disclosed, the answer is -1.7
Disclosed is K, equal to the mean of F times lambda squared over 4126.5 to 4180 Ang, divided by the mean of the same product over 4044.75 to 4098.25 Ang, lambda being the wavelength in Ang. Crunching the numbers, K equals 1.02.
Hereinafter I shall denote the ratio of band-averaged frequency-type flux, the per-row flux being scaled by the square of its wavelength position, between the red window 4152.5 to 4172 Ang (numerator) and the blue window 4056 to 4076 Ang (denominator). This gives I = 1.08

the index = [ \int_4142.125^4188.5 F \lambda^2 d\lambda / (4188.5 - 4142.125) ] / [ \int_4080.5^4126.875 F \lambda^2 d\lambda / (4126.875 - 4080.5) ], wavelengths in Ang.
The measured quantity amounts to 0.96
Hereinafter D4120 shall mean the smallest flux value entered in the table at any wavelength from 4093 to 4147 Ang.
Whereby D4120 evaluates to 6.934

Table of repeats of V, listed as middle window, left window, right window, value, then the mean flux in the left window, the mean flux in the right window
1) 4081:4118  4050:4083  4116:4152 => -1.1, 8.15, 8.64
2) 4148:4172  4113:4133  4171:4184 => 1.2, 9.23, 8.37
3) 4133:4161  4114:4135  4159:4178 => 1.9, 9.21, 8.22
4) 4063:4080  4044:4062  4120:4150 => -0.9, 7.71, 8.72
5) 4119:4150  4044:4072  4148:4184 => -2.3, 7.81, 8.24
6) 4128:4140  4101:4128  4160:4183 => -0.4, 8.6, 8.27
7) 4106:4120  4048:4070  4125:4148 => 0.2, 7.83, 8.56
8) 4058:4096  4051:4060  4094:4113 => -3.0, 7.91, 8.09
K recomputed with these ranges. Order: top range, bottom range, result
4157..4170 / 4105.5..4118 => 1.05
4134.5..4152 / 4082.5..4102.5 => 0.90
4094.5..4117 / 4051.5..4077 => 1.03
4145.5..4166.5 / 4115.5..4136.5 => 0.88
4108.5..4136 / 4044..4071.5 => 1.18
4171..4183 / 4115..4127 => 0.91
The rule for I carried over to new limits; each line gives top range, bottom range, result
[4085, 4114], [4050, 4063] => 1.14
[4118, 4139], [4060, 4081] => 1.14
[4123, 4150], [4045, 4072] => 1.15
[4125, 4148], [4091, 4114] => 1.05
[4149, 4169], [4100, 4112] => 1.04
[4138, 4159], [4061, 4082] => 0.98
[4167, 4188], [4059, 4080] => 1.09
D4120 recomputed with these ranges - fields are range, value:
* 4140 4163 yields 7.037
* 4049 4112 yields 6.917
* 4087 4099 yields 8.338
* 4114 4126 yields 8.195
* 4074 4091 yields 8.327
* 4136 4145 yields 7.11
